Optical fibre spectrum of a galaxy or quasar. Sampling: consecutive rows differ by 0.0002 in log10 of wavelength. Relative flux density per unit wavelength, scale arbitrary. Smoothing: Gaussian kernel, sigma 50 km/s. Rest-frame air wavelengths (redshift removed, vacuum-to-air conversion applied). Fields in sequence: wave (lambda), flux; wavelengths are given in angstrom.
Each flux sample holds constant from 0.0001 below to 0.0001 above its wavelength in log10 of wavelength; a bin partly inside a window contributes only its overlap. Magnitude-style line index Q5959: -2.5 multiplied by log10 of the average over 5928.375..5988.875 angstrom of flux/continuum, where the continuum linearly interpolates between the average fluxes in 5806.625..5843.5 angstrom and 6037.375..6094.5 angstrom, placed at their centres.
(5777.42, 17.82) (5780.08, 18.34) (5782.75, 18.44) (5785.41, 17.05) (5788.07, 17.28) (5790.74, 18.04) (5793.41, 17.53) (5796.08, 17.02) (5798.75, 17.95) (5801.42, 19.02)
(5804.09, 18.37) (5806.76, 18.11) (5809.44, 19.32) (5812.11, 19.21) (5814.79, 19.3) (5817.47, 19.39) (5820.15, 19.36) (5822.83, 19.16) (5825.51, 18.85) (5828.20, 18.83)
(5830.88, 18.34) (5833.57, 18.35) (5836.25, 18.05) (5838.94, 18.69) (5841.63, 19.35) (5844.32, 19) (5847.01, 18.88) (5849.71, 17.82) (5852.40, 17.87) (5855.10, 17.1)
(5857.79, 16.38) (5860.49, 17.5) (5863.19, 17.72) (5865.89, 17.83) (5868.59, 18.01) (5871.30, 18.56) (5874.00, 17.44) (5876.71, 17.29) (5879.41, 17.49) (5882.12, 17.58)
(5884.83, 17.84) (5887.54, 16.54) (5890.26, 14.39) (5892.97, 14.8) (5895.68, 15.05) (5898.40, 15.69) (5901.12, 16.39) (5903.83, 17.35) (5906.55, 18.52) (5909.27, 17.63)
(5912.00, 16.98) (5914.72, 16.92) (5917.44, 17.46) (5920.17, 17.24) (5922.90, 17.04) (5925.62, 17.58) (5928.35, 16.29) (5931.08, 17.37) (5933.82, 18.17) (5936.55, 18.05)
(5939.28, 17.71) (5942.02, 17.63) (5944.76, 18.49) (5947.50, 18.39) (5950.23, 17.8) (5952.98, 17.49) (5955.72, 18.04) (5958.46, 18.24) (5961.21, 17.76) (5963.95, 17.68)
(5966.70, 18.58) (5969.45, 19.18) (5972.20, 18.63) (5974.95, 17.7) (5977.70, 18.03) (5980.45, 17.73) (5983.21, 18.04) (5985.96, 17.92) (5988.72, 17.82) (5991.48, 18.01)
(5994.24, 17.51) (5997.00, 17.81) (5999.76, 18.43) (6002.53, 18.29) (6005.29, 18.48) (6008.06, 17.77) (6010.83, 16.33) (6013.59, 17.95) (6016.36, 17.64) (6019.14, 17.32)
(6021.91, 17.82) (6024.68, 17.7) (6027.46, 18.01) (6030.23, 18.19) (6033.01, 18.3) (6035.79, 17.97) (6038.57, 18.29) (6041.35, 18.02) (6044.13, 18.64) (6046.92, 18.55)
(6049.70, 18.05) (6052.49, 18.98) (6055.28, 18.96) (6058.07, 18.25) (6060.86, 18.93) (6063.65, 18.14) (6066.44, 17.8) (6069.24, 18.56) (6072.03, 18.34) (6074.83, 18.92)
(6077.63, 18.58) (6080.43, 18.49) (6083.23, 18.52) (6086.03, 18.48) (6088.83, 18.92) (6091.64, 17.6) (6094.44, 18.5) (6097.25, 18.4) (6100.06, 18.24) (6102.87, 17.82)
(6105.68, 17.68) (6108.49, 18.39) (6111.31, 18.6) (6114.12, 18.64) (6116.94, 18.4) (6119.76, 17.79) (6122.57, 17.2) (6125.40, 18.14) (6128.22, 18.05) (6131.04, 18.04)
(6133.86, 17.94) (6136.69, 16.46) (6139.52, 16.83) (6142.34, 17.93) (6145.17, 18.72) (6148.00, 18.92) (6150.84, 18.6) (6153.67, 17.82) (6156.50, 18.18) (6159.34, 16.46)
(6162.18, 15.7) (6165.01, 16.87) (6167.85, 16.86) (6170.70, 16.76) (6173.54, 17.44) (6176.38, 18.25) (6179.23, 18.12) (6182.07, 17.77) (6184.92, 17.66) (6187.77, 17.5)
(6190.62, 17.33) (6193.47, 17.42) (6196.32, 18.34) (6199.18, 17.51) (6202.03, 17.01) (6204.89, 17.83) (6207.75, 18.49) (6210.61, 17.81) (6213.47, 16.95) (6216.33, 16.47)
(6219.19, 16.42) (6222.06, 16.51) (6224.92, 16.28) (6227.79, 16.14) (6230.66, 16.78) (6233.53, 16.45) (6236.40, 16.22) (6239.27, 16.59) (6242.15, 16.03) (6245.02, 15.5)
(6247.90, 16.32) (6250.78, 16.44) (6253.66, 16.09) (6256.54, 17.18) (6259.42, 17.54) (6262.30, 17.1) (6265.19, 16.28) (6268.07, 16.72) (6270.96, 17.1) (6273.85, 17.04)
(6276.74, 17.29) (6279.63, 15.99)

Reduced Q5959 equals 0.04 mag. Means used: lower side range 18.9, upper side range 18.5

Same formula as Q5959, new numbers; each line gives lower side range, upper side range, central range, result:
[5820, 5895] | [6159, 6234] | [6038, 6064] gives -0.065 mag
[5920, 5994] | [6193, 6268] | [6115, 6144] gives -0.030 mag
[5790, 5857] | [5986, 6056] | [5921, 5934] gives 0.064 mag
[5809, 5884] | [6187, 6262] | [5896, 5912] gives 0.069 mag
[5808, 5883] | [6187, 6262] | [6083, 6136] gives -0.051 mag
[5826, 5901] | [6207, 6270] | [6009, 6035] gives -0.036 mag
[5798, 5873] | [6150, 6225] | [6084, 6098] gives -0.044 mag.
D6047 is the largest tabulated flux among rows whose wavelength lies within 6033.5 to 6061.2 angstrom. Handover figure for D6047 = 18.98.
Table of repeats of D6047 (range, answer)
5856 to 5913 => 18.56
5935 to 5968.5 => 18.58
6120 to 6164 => 18.92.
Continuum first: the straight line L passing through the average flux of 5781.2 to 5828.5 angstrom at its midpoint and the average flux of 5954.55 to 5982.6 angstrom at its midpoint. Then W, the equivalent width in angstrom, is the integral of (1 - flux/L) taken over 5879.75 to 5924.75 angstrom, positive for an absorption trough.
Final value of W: 3.8 angstrom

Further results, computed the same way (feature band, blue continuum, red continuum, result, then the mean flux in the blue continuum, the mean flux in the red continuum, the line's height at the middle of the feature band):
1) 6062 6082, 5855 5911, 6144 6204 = -1.2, 17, 17.6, 17.4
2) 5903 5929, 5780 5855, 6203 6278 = 1.0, 18.4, 16.8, 18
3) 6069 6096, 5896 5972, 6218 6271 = -2.2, 17.6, 16.5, 17.1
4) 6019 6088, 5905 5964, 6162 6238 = -3.6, 17.7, 17.2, 17.4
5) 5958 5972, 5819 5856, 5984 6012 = -0.3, 18.6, 17.9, 18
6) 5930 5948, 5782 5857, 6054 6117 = 0.4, 18.4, 18.4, 18.4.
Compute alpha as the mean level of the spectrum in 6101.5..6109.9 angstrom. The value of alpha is 18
